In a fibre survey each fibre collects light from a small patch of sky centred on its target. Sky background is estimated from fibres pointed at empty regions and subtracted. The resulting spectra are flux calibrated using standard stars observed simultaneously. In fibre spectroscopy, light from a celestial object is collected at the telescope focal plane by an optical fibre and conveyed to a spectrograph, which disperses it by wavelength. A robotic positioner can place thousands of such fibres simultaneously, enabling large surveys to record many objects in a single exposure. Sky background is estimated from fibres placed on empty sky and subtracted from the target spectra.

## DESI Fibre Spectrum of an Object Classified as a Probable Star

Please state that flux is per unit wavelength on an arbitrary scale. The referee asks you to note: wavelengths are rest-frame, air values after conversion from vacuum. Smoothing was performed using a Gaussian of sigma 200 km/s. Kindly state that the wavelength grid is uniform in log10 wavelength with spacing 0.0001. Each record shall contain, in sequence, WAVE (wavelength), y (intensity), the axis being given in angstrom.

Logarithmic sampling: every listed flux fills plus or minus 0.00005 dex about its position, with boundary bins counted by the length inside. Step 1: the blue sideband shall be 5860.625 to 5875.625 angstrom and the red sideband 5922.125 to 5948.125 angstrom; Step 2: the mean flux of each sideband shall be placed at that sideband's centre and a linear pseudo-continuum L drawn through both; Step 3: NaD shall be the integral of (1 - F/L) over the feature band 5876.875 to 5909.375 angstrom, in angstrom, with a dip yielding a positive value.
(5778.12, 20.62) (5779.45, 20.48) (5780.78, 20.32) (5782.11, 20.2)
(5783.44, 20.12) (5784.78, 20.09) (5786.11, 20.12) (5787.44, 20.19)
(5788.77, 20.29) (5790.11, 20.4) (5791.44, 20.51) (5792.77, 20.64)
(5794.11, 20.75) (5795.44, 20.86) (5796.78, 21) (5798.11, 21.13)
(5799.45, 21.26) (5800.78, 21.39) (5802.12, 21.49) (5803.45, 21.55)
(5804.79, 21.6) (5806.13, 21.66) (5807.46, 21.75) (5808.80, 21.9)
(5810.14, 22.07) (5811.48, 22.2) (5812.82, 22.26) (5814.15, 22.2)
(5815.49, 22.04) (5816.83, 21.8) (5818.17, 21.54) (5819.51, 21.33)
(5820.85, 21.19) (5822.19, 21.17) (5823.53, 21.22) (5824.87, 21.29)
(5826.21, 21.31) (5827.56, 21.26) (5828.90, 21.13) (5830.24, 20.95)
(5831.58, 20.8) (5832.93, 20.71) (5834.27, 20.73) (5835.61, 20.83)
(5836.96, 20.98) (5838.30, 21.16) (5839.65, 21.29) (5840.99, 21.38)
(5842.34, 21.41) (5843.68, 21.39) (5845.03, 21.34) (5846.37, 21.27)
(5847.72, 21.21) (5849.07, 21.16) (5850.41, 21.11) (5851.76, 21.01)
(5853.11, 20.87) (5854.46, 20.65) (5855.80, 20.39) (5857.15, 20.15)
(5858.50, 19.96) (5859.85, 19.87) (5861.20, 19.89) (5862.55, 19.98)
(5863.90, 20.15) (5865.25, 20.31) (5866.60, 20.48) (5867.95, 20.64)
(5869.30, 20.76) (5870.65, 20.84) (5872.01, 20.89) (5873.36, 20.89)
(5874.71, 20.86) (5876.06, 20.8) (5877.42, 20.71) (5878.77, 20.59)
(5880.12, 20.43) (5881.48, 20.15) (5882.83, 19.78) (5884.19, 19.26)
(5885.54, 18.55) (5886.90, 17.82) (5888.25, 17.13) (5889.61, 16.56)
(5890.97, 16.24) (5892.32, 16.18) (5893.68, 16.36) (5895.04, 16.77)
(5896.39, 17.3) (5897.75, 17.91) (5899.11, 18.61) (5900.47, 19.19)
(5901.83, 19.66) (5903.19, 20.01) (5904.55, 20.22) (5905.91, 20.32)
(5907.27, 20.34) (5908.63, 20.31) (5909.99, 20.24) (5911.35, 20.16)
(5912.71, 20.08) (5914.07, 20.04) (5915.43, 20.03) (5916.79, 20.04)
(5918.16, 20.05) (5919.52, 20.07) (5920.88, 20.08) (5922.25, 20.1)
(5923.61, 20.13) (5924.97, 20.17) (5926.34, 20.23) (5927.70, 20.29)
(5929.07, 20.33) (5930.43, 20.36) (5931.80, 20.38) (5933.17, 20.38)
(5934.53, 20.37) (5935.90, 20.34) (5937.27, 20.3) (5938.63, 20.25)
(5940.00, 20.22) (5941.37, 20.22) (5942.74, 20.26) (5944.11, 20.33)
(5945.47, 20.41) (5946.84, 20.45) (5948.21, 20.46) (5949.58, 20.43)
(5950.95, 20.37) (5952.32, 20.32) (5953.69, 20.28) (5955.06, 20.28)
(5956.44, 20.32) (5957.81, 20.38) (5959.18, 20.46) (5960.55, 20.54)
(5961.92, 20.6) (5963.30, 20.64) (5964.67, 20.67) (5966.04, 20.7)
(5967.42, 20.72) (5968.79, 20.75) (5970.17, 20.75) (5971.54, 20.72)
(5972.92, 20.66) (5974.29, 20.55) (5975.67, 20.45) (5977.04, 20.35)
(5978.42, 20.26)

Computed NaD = 2.7 angstrom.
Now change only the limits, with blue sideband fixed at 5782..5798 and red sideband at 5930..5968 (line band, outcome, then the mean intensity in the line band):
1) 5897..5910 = 0.5 angstrom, 19.6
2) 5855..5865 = 0.2 angstrom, 20.1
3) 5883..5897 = 2.1 angstrom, 17.3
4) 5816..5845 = -1.1 angstrom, 21.2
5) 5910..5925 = 0.2 angstrom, 20.1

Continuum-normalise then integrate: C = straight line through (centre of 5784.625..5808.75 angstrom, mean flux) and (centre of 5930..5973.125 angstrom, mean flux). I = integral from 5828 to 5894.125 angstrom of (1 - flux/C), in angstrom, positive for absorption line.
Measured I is 1.85 angstrom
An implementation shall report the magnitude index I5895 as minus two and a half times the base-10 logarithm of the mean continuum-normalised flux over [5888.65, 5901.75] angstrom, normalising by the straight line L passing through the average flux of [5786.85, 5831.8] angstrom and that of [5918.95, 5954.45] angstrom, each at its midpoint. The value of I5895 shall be 0.19 mag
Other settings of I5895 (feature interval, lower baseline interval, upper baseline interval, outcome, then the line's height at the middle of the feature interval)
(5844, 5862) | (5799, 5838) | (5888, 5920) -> -0.01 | 20.4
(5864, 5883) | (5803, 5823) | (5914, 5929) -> 0.01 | 20.8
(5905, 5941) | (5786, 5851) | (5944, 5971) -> 0.02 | 20.7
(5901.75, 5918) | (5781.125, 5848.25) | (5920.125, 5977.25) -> 0.03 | 20.6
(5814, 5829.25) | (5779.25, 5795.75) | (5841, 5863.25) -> -0.04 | 20.6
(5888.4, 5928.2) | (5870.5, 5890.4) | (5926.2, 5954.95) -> 0.04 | 20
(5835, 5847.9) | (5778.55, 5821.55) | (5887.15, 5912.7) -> -0.06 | 20.1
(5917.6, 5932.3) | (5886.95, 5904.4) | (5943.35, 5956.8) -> -0.06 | 19.2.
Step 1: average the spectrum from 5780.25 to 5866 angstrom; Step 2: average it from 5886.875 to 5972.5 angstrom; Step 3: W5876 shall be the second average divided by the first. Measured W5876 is 0.9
